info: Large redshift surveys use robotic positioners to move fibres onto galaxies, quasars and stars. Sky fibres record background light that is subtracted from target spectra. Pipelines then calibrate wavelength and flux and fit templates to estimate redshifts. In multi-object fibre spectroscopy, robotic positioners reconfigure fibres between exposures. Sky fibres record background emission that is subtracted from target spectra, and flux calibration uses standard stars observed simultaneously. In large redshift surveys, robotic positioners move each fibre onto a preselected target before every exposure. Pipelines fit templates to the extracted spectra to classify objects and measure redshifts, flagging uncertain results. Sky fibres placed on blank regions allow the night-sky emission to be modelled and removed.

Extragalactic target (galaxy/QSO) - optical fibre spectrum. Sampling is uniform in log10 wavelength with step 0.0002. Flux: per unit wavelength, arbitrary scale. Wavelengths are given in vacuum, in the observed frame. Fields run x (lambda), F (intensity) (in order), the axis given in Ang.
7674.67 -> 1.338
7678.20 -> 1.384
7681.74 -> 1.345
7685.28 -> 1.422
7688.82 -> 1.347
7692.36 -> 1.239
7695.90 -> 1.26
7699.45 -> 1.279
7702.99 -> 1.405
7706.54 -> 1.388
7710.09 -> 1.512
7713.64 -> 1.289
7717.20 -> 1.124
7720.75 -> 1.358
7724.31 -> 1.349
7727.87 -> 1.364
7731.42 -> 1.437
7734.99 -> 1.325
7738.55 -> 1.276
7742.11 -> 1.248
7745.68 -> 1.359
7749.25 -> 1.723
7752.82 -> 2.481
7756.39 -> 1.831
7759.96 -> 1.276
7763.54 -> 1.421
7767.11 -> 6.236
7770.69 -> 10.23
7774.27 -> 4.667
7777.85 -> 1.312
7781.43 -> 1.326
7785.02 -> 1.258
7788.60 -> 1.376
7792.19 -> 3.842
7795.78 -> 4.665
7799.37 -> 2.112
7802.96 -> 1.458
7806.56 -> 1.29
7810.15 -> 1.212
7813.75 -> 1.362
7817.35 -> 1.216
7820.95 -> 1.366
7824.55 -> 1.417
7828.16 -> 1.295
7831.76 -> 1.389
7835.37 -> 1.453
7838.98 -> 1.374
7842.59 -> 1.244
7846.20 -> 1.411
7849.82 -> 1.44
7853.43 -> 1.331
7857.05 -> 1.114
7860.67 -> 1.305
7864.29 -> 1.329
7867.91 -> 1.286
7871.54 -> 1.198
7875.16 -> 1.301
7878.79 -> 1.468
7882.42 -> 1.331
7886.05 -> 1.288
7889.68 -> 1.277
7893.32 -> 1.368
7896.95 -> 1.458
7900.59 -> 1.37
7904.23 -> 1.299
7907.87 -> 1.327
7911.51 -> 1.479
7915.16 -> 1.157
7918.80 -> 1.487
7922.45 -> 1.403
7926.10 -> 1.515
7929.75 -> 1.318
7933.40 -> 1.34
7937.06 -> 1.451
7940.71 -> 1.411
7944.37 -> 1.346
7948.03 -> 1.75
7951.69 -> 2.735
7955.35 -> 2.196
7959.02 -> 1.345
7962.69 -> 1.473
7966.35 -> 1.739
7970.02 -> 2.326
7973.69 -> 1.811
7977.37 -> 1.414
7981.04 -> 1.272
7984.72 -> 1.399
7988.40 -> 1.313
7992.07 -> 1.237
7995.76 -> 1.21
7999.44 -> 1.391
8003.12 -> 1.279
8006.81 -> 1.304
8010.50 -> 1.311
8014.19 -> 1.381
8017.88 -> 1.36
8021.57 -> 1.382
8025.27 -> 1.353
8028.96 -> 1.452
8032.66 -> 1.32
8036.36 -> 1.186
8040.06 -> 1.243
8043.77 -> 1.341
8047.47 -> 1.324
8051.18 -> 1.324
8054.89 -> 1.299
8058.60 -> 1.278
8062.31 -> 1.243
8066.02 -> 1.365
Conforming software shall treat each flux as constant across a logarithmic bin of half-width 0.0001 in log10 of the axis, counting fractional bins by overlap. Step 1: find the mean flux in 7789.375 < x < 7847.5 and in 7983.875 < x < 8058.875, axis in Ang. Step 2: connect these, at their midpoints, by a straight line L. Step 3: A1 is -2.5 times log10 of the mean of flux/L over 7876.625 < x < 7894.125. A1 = 0.195 mag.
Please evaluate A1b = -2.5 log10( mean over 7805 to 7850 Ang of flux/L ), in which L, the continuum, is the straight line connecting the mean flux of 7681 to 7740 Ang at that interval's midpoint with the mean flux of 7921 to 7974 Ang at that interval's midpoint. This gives 0.13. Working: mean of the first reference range 1.34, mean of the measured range 1.34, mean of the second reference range 1.68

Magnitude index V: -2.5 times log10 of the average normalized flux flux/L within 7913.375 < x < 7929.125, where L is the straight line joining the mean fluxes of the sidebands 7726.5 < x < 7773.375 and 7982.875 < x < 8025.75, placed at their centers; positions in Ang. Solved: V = 0.25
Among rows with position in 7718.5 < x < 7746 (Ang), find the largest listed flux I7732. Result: 1.437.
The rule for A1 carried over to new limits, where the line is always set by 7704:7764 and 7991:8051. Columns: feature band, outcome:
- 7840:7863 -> 0.07 mag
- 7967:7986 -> -0.23 mag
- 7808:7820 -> 0.12 mag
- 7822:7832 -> 0.04 mag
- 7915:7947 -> -0.03 mag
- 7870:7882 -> 0.05 mag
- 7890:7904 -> 0.00 mag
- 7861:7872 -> 0.09 mag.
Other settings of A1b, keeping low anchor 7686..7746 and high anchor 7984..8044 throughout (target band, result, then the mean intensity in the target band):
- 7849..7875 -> 0.035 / 1.28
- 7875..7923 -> -0.029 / 1.36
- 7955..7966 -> -0.215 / 1.61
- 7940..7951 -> -0.234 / 1.64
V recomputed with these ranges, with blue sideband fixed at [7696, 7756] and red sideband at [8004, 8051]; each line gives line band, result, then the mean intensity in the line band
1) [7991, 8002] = 0.047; 1.28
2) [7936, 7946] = -0.032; 1.4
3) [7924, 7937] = -0.028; 1.4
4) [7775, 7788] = -0.118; 1.58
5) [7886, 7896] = 0.040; 1.33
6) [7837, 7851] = 0.023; 1.36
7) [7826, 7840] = 0.015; 1.38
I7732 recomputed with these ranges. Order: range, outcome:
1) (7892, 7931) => 1.515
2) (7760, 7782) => 10.23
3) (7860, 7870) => 1.329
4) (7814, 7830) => 1.417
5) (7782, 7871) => 4.665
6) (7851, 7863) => 1.331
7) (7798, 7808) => 2.112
